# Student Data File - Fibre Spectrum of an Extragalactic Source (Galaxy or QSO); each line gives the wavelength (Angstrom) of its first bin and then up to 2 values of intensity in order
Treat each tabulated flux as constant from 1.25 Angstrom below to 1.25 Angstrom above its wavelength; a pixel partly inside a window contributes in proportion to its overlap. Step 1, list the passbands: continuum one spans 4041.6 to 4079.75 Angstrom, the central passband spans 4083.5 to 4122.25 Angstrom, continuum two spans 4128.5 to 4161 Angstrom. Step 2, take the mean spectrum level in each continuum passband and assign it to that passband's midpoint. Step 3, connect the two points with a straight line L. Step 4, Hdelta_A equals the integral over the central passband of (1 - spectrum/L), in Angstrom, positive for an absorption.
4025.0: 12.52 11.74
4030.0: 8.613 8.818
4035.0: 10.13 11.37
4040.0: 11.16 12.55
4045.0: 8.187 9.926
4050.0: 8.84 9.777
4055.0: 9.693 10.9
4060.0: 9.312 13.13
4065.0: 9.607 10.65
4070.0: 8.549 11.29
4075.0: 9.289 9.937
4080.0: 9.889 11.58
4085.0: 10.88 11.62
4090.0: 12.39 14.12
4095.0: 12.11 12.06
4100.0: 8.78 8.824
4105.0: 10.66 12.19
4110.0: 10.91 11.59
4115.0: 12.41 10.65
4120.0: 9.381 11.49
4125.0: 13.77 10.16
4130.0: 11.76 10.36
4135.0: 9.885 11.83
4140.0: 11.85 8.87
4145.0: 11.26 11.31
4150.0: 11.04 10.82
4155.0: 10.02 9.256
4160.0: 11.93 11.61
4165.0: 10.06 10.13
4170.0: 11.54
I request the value -3.1 Angstrom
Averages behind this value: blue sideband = 10.1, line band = 11.2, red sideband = 10.8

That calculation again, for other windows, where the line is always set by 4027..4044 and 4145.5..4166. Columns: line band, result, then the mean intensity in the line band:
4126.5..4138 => 0.0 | 10.7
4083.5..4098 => -2.1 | 12.2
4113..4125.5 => -0.8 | 11.4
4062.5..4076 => 0.5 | 10.2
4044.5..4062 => 1.4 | 9.73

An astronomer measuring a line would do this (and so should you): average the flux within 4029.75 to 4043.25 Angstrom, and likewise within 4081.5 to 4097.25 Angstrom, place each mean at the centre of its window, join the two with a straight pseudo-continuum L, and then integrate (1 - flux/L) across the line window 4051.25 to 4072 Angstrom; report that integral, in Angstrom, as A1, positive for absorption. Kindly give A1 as 1.9 Angstrom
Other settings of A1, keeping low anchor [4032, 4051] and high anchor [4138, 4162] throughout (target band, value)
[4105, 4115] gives -0.9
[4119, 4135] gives -0.7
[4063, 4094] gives -1.5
